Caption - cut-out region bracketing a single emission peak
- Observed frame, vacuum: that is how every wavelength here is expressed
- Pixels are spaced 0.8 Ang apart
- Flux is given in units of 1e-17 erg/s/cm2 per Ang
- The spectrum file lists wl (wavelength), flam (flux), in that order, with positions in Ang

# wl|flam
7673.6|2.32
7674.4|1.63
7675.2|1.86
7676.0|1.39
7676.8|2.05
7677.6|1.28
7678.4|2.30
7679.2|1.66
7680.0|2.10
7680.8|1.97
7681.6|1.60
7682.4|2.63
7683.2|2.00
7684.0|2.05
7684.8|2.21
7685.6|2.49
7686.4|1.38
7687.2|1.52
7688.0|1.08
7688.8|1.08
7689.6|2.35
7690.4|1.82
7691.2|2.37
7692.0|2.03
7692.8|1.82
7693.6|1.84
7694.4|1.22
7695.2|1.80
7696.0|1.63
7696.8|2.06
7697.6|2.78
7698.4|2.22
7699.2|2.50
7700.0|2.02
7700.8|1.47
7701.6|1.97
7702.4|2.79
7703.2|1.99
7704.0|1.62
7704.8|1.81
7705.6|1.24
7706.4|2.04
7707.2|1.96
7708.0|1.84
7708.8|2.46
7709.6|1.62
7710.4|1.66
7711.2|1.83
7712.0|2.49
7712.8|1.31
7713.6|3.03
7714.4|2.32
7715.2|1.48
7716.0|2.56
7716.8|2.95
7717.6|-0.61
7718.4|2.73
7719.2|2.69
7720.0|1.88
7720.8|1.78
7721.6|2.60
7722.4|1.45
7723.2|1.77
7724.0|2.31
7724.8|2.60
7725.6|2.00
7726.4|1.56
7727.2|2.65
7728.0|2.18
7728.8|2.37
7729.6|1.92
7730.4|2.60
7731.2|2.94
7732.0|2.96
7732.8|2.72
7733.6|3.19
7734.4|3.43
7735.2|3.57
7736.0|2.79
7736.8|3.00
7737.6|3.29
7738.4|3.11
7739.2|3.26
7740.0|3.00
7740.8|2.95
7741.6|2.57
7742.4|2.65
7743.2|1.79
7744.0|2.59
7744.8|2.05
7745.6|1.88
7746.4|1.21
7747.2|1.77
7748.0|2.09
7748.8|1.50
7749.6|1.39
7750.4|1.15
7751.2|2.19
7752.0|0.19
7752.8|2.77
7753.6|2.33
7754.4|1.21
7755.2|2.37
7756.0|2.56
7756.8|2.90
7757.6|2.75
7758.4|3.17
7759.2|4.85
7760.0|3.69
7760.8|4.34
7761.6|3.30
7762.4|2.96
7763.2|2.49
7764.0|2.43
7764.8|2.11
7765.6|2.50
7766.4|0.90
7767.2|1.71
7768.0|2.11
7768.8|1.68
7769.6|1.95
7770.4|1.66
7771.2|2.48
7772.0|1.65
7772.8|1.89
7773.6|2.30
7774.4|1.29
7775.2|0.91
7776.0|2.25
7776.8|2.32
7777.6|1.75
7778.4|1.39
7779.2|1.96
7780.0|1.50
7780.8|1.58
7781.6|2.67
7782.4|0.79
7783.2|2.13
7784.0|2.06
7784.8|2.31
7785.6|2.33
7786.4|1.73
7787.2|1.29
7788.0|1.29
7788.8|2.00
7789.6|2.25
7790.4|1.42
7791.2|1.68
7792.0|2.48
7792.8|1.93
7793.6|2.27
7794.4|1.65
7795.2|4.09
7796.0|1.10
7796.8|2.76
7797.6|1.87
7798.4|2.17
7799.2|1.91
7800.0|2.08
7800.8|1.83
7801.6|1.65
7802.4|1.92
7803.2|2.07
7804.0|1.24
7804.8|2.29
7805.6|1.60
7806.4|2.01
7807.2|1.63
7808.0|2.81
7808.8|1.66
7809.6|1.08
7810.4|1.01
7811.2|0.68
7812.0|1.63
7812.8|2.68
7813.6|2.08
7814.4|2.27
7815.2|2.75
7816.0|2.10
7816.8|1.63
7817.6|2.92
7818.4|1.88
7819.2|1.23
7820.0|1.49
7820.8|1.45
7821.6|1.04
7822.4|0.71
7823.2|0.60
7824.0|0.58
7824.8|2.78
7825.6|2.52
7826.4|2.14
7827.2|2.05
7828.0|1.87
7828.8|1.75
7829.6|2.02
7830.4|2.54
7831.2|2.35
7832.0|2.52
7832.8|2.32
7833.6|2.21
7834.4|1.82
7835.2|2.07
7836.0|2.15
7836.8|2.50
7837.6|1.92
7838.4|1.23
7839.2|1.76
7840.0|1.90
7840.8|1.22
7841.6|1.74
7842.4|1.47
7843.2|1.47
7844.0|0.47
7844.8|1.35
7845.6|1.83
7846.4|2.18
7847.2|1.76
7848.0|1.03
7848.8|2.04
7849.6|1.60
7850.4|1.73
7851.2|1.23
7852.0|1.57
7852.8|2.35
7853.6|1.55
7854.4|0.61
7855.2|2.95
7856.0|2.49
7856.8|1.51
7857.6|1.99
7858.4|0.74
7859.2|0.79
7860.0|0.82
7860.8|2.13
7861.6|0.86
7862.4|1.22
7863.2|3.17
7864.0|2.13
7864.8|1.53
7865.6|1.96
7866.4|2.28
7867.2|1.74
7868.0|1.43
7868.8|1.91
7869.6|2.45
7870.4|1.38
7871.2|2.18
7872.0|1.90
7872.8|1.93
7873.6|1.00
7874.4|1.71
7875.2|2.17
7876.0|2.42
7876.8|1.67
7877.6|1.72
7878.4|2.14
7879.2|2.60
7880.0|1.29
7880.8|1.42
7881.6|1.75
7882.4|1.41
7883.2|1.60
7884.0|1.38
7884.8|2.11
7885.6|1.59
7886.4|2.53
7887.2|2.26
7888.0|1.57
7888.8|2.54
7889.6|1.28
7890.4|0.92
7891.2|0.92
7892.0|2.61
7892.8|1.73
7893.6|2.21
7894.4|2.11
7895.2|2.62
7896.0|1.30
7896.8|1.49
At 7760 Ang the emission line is [N II]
